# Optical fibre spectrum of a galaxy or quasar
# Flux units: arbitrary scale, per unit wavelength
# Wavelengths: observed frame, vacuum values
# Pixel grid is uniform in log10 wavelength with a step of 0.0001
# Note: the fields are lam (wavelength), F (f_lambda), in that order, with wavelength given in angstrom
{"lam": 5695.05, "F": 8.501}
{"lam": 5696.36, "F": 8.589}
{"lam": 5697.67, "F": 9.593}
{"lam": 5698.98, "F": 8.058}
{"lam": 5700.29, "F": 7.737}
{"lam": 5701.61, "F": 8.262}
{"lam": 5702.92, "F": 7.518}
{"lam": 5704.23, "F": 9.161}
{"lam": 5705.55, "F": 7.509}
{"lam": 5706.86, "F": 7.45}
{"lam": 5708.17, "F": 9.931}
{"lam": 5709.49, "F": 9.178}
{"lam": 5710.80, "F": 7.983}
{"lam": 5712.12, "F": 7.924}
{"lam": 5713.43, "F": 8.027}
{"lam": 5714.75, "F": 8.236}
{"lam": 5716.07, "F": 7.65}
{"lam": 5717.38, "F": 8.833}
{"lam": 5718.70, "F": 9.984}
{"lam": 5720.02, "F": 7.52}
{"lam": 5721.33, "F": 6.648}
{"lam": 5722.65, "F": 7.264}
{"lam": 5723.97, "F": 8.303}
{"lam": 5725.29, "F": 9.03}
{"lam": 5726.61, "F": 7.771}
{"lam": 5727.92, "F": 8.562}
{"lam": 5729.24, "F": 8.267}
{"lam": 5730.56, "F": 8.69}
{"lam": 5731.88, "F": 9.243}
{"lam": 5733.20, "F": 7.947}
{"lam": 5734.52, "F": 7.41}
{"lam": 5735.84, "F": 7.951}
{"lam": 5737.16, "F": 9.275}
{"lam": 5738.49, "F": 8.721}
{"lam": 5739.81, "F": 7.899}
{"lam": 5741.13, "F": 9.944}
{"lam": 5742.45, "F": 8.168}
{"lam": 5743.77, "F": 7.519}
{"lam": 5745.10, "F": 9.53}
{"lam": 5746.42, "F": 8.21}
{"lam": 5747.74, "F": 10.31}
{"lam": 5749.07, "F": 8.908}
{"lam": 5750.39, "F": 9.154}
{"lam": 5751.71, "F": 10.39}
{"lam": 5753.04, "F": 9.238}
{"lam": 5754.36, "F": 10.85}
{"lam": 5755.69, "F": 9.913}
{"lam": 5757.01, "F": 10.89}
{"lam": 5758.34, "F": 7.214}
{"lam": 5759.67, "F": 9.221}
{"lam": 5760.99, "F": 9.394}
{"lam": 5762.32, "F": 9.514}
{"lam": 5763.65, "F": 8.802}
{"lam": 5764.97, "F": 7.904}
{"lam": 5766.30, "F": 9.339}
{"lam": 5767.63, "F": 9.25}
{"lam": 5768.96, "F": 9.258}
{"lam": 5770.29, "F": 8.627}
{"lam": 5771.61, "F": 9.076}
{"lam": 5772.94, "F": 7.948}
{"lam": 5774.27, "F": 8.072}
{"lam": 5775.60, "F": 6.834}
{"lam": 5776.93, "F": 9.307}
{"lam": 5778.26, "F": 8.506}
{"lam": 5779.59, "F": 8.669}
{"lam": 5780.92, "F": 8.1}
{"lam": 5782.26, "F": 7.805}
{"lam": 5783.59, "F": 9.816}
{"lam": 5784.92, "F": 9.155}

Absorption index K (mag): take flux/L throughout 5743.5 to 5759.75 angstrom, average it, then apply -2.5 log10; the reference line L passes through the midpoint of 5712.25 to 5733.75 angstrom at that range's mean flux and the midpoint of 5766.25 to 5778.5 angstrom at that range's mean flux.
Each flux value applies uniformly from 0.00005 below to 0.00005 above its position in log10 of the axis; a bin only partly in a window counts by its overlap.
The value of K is -0.11 mag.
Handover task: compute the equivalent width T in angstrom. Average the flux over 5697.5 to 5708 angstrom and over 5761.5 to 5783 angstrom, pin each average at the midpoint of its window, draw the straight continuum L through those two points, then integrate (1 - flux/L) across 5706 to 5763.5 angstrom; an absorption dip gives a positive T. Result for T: -2.29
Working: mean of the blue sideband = 8.18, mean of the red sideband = 8.57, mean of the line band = 8.7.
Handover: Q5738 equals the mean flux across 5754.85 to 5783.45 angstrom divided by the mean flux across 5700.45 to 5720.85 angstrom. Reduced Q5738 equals 1.06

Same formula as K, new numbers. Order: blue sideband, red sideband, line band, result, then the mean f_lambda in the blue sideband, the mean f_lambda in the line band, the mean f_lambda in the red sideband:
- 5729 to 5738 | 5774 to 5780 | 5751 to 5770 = -0.13 mag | 8.4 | 9.35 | 8.28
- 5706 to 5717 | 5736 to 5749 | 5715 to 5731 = 0.04 mag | 8.3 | 8.21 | 8.81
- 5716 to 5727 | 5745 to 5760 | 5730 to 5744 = 0.04 mag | 8.14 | 8.46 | 9.49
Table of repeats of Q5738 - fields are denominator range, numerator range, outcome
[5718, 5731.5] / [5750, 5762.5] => 1.17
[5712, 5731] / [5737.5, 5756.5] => 1.13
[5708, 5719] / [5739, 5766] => 1.07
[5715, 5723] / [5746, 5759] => 1.19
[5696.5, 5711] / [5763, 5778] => 1.02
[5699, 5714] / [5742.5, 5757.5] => 1.15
